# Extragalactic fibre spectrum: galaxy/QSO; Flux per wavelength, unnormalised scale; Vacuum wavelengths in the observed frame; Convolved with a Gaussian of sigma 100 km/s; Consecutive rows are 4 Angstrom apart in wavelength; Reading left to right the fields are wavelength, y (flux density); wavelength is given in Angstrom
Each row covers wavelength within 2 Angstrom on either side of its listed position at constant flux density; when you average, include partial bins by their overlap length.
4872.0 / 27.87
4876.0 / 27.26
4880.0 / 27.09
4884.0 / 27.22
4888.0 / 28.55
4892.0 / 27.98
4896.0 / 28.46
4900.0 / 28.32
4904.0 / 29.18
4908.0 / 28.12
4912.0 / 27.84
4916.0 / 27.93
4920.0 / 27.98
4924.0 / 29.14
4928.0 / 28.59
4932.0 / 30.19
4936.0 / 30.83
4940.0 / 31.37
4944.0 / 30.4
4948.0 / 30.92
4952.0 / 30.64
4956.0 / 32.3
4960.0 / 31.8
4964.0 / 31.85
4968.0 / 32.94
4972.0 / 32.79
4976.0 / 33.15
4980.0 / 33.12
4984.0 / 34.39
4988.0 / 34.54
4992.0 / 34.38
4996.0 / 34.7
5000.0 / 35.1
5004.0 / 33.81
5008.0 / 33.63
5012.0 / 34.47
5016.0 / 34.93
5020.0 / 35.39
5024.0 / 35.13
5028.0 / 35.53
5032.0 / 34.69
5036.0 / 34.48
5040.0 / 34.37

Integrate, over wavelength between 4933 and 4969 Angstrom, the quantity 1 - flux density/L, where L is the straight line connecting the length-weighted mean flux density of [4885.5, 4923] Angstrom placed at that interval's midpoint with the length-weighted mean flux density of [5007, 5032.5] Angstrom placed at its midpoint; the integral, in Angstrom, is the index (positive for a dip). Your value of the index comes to -0.50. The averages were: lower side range 28.3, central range 31.4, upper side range 34.9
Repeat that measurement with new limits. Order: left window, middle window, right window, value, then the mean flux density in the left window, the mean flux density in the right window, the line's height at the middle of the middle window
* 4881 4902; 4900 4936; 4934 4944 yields 1.1 Angstrom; 28.1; 31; 29.7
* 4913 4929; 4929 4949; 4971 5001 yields -0.5 Angstrom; 28.4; 34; 29.9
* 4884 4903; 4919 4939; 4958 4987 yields 0.6 Angstrom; 28.3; 32.9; 30.4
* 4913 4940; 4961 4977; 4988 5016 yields -0.2 Angstrom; 29.2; 34.4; 32.1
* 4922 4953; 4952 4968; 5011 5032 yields -0.2 Angstrom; 30.2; 35.1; 31.5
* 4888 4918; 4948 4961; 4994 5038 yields -0.1 Angstrom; 28.3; 34.7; 31.2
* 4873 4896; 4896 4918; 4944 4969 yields 0.5 Angstrom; 27.7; 31.6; 28.9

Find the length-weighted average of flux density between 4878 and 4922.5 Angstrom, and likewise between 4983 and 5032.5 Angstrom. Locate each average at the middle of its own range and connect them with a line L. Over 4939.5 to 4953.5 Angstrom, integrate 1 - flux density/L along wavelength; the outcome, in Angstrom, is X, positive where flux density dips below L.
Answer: 0.1 Angstrom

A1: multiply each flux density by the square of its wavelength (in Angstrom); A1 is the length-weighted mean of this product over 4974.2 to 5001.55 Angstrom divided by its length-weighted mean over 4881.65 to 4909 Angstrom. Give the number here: 1.3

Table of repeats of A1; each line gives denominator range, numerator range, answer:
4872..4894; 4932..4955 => 1.14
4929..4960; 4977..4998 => 1.12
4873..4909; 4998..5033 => 1.30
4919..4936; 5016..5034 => 1.25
